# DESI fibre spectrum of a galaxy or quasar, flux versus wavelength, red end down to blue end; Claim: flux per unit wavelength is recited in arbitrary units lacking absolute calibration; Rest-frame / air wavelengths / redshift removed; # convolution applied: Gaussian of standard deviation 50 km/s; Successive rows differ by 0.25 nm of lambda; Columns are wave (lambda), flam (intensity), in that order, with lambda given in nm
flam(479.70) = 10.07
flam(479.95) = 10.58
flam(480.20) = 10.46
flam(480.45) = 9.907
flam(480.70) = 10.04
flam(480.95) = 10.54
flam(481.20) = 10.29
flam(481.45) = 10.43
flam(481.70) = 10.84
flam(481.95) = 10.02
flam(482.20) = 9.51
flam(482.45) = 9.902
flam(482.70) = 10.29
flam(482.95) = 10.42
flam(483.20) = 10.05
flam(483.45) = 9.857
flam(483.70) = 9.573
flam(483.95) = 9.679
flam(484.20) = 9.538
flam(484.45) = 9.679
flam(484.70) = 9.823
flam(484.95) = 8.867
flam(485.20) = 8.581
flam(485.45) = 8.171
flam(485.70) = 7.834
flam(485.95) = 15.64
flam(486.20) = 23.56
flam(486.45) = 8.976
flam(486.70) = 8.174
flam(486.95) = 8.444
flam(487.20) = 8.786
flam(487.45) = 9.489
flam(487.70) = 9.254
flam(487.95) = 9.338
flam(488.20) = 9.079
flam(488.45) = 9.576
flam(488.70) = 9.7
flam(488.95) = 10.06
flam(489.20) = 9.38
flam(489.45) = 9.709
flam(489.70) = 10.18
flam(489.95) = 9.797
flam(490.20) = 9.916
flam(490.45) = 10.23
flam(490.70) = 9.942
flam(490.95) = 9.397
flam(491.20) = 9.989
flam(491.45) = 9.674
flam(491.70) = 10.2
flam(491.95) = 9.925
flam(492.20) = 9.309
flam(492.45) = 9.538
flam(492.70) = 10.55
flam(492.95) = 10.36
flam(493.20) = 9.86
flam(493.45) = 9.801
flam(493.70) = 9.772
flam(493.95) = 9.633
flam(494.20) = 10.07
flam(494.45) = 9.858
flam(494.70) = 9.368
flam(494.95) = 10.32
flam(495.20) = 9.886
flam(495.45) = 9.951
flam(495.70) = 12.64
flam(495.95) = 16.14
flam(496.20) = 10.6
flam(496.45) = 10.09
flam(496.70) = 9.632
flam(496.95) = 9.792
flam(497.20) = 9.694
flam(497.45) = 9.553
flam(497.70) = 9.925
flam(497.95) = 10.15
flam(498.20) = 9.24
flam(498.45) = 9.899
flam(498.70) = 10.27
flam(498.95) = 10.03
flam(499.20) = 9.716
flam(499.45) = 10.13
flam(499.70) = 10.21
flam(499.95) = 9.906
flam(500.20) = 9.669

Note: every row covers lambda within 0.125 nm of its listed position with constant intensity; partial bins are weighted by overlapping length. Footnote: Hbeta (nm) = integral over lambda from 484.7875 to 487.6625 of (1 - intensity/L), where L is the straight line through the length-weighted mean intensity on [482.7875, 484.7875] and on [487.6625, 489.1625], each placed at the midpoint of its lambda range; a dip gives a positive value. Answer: -0.26 nm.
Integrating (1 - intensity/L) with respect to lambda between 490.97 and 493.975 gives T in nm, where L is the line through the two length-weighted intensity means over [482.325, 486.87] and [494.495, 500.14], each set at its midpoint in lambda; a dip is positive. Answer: 0.14 nm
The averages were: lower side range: 10.5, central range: 9.88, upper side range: 10.3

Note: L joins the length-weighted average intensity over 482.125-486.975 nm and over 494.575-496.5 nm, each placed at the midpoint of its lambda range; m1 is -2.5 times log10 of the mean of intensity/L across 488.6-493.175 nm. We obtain 0.10 mag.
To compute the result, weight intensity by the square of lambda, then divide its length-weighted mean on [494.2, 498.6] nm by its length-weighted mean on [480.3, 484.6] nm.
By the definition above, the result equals 1.1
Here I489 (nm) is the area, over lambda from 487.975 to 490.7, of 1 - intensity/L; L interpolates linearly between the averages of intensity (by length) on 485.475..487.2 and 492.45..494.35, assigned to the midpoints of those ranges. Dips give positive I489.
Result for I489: 0.29 nm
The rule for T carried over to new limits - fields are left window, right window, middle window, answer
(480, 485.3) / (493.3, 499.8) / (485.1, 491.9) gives -0.037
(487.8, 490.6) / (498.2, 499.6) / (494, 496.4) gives -0.256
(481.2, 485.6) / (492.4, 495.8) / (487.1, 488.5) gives 0.090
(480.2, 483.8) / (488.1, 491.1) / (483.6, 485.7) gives 0.179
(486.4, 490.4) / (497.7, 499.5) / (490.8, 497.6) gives -0.363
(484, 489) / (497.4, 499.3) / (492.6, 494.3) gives -0.005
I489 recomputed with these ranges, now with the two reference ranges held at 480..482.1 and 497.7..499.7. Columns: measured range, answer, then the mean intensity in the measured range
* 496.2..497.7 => 0.02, 9.84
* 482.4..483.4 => 0.01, 10.2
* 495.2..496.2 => -0.22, 12.2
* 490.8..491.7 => 0.03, 9.77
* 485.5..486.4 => -0.38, 14.5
